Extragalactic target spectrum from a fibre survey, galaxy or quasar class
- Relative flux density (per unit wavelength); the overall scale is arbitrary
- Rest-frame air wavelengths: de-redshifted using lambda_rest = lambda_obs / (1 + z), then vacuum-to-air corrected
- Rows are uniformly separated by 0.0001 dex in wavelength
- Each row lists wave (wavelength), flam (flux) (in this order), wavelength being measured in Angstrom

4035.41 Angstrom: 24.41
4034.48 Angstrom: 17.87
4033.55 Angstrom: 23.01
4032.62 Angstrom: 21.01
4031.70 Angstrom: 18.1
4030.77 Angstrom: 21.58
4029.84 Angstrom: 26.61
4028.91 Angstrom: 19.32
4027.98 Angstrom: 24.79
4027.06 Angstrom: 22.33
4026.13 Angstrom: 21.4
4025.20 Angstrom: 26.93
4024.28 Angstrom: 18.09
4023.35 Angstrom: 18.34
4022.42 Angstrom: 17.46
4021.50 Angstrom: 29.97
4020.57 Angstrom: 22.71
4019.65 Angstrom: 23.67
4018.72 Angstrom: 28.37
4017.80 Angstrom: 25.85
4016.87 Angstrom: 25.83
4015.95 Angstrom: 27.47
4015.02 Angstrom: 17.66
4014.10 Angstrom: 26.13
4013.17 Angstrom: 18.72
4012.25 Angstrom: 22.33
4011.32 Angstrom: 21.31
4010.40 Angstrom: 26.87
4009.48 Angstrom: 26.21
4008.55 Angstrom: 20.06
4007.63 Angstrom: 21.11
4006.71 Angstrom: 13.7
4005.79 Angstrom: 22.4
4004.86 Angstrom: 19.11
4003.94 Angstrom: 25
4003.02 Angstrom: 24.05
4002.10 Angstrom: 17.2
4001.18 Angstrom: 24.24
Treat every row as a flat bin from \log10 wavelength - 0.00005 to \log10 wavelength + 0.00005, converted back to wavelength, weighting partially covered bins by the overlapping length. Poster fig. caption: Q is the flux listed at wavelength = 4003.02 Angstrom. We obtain 24.05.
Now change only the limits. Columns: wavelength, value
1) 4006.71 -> 13.7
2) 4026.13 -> 21.4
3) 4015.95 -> 27.47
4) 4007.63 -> 21.11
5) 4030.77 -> 21.58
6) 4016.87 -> 25.83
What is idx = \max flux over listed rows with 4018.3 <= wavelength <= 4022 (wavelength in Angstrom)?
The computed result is 29.97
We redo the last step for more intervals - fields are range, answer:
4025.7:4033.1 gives 26.61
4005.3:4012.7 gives 26.87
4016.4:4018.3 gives 25.85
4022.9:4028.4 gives 26.93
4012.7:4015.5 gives 26.13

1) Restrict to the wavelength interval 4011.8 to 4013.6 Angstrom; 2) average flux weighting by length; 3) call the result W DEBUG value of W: 20.6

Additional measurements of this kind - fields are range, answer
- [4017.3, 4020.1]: 25.9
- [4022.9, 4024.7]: 18.2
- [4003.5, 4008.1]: 20.3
